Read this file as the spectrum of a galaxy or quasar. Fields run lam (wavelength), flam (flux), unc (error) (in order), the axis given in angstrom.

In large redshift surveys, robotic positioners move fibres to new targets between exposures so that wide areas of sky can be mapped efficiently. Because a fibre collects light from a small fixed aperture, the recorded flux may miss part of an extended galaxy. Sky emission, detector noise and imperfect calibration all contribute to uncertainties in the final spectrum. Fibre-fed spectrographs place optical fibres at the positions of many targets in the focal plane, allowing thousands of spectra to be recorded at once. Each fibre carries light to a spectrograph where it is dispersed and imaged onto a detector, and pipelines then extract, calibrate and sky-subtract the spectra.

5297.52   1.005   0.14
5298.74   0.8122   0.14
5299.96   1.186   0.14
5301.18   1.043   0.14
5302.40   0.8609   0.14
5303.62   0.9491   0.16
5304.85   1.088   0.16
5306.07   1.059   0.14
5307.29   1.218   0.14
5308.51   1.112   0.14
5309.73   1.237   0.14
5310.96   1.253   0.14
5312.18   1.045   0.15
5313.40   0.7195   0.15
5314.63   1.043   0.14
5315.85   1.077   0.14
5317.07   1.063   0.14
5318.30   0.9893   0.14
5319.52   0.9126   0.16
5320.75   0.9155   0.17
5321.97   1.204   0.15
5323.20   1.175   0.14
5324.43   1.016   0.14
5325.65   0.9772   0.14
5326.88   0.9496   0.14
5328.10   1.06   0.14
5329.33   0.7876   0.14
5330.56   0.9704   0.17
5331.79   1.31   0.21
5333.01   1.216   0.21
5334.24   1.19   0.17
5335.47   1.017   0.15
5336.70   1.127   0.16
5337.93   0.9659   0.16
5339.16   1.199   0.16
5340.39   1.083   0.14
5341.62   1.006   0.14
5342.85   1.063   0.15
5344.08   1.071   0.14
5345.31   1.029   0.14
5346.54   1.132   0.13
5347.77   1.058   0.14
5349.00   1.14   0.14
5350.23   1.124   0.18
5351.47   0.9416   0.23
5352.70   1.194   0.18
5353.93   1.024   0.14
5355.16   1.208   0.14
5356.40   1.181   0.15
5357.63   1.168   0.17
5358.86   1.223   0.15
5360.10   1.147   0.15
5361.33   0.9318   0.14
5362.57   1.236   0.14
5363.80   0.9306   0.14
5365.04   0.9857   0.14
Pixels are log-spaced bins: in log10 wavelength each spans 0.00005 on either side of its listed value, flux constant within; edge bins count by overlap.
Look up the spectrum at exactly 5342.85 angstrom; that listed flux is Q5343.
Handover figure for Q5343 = 1.063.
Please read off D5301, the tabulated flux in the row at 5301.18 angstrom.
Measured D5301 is 1.043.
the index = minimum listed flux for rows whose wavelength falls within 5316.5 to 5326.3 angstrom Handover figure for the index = 0.9126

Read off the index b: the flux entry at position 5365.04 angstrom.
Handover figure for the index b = 0.9857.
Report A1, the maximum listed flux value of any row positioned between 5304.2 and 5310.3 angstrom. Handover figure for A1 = 1.237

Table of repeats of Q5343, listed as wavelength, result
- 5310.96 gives 1.253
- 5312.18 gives 1.045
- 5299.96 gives 1.186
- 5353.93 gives 1.024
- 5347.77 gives 1.058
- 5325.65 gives 0.9772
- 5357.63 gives 1.168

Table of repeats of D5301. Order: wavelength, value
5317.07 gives 1.063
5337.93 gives 0.9659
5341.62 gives 1.006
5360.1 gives 1.147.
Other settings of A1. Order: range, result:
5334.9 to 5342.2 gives 1.199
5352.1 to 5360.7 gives 1.223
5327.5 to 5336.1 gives 1.31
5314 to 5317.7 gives 1.077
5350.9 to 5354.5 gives 1.194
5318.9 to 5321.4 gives 0.9155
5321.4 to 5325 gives 1.204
